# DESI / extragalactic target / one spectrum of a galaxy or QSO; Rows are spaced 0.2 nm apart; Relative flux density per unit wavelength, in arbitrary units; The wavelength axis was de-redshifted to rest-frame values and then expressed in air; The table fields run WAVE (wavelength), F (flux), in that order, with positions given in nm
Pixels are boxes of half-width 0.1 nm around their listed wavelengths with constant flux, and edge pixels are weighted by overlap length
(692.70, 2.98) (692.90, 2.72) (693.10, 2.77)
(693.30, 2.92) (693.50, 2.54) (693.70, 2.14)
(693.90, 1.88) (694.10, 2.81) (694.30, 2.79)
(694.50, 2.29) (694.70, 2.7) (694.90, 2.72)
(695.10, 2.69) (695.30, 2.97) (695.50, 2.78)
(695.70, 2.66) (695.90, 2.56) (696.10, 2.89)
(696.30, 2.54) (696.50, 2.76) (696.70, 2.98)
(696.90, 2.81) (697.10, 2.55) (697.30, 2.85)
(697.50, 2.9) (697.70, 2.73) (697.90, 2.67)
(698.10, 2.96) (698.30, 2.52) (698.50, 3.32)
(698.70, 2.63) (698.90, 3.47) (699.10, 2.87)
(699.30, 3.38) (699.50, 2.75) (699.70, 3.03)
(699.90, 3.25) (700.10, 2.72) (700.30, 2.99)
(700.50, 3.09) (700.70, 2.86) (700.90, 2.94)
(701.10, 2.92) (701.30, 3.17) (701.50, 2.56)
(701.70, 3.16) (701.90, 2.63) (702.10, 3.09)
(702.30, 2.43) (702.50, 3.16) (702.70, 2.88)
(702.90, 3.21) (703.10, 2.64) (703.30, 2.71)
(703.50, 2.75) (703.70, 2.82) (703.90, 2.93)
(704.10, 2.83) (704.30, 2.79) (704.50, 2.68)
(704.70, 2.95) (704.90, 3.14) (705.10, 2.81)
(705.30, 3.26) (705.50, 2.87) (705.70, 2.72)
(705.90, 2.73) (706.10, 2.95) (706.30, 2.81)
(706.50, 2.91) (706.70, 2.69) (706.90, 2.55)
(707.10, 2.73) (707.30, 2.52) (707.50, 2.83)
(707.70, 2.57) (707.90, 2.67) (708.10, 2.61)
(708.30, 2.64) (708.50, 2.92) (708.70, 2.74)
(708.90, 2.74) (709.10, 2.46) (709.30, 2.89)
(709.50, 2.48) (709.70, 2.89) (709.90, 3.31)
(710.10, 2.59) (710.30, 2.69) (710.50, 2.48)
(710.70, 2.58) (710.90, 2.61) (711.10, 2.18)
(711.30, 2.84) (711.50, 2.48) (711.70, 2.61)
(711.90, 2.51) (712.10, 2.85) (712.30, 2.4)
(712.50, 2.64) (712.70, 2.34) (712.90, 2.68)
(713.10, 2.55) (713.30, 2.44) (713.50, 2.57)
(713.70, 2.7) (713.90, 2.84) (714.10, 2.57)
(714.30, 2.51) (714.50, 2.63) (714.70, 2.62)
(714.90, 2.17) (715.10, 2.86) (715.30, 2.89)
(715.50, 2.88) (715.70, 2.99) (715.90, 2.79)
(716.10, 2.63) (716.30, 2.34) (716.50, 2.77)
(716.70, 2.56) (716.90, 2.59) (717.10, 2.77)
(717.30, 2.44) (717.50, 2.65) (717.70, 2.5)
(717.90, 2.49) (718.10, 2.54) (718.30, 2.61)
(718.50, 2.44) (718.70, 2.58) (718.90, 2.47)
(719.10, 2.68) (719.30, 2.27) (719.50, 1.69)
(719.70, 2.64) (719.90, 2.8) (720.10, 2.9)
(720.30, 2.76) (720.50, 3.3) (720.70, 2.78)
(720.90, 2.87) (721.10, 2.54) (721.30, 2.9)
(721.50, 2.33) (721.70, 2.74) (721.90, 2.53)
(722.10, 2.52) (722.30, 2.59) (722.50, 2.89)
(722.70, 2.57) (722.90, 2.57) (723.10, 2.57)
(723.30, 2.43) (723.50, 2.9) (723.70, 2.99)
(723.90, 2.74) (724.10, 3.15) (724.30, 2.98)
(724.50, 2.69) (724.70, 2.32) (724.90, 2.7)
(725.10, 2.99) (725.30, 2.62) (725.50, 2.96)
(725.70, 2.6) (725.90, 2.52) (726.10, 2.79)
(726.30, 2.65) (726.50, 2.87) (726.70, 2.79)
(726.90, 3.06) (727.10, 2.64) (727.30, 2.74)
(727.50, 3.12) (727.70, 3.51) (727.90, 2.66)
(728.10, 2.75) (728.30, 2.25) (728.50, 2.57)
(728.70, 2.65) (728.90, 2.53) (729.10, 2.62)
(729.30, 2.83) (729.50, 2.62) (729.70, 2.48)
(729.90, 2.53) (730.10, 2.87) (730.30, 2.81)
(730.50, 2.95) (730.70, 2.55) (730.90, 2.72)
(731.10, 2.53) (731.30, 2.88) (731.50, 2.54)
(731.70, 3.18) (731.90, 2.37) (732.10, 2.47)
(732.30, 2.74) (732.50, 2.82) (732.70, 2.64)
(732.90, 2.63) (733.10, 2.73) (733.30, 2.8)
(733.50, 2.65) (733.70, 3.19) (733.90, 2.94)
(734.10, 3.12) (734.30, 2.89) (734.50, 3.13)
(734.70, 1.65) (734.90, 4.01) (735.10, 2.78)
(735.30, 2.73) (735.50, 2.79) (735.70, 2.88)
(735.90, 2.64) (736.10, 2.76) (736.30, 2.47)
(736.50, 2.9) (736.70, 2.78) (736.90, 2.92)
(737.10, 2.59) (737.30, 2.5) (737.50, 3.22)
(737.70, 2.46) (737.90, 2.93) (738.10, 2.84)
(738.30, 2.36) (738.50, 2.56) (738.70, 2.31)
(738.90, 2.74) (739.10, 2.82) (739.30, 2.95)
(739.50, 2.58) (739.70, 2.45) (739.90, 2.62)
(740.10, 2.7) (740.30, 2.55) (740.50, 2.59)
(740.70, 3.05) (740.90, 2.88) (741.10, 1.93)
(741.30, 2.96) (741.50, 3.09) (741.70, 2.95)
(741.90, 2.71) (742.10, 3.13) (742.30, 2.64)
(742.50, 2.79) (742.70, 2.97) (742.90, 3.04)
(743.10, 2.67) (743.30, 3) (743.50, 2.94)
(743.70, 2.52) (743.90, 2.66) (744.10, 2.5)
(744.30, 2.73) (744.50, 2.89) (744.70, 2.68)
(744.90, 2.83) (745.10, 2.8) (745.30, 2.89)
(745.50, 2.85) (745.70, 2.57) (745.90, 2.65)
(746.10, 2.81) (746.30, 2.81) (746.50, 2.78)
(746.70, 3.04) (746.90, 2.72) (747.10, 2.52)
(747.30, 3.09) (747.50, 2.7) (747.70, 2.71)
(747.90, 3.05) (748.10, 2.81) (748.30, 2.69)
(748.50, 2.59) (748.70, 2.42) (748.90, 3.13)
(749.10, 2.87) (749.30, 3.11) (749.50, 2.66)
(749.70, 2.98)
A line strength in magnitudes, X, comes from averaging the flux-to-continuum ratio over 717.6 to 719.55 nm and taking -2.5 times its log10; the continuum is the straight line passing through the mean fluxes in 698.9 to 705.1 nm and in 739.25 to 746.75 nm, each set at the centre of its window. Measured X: 0.17 mag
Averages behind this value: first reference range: 2.92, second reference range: 2.77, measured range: 2.45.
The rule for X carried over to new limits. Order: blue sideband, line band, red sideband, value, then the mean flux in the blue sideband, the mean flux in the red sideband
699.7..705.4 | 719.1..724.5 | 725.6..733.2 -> 0.032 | 2.91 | 2.72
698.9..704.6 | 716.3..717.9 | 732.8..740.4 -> 0.102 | 2.91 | 2.75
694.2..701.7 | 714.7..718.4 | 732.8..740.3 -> 0.067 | 2.85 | 2.75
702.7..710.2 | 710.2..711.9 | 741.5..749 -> 0.097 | 2.79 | 2.8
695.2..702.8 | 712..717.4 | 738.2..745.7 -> 0.078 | 2.88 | 2.74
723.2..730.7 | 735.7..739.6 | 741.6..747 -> 0.029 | 2.75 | 2.8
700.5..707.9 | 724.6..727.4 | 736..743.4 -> 0.018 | 2.84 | 2.74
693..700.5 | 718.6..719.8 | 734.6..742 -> 0.153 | 2.78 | 2.72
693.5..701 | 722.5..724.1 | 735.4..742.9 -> 0.013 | 2.79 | 2.73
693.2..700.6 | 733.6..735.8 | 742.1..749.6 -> -0.049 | 2.79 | 2.79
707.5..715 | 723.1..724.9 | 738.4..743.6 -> -0.032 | 2.62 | 2.75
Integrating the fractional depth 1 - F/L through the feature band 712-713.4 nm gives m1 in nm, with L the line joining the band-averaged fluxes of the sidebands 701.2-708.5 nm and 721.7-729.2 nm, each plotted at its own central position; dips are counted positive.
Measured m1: 0.114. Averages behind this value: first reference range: 2.82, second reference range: 2.73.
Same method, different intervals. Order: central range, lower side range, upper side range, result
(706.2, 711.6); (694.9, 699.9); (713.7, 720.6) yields 0.07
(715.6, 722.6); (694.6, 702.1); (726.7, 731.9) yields 0.39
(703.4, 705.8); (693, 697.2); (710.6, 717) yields -0.22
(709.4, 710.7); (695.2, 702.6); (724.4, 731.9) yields 0.04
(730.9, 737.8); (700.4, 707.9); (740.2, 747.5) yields 0.06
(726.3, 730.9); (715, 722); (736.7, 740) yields -0.14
